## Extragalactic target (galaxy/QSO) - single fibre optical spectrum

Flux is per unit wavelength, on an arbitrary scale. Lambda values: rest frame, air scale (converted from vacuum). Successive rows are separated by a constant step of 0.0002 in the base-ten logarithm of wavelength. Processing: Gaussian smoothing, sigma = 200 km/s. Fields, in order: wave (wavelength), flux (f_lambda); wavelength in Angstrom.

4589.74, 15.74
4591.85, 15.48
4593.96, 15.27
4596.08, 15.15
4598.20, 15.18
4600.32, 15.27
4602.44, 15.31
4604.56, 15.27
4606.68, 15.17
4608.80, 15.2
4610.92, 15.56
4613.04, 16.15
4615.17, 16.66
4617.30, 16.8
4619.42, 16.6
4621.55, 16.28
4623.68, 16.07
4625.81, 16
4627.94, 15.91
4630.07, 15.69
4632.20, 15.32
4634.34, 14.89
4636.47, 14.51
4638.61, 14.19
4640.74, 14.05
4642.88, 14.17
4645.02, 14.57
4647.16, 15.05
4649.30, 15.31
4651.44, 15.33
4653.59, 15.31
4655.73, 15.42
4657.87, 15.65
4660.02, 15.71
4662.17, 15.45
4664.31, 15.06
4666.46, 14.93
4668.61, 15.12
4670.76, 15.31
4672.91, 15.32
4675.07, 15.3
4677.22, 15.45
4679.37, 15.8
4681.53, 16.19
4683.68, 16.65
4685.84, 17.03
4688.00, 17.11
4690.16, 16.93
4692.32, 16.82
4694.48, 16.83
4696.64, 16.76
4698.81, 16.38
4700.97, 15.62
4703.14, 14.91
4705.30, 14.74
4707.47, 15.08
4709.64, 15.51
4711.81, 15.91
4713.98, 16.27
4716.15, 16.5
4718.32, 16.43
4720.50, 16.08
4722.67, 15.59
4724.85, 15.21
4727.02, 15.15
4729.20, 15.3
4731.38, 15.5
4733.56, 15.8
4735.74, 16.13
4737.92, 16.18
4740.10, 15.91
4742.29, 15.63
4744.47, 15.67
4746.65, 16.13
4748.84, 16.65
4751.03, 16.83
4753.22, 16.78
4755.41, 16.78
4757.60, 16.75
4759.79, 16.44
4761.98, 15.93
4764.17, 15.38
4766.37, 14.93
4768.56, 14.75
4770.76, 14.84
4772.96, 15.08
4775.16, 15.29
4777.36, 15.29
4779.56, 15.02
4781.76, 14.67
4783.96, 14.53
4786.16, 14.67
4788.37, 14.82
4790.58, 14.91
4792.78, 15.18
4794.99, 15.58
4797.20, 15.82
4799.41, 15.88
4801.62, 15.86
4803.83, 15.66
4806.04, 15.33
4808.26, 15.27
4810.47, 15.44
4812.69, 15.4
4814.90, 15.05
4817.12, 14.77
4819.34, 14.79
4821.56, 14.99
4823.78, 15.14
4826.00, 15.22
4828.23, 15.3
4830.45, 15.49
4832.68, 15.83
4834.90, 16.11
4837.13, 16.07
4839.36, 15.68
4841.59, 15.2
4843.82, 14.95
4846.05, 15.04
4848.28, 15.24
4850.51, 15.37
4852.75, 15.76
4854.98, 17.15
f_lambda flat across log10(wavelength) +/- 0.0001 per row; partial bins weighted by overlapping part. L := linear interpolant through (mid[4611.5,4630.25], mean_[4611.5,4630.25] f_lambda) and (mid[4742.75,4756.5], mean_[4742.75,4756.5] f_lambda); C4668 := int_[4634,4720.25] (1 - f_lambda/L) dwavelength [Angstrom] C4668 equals 3.9 Angstrom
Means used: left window 16.2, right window 16.4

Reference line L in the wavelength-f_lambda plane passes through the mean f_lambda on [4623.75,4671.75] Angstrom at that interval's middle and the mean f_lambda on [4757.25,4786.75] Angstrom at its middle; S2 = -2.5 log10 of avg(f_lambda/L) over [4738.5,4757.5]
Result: -0.08 mag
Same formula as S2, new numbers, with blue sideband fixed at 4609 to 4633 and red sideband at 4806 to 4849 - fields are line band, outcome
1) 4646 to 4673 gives 0.044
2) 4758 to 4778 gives 0.011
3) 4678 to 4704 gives -0.041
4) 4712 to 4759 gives -0.028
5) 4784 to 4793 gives 0.045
